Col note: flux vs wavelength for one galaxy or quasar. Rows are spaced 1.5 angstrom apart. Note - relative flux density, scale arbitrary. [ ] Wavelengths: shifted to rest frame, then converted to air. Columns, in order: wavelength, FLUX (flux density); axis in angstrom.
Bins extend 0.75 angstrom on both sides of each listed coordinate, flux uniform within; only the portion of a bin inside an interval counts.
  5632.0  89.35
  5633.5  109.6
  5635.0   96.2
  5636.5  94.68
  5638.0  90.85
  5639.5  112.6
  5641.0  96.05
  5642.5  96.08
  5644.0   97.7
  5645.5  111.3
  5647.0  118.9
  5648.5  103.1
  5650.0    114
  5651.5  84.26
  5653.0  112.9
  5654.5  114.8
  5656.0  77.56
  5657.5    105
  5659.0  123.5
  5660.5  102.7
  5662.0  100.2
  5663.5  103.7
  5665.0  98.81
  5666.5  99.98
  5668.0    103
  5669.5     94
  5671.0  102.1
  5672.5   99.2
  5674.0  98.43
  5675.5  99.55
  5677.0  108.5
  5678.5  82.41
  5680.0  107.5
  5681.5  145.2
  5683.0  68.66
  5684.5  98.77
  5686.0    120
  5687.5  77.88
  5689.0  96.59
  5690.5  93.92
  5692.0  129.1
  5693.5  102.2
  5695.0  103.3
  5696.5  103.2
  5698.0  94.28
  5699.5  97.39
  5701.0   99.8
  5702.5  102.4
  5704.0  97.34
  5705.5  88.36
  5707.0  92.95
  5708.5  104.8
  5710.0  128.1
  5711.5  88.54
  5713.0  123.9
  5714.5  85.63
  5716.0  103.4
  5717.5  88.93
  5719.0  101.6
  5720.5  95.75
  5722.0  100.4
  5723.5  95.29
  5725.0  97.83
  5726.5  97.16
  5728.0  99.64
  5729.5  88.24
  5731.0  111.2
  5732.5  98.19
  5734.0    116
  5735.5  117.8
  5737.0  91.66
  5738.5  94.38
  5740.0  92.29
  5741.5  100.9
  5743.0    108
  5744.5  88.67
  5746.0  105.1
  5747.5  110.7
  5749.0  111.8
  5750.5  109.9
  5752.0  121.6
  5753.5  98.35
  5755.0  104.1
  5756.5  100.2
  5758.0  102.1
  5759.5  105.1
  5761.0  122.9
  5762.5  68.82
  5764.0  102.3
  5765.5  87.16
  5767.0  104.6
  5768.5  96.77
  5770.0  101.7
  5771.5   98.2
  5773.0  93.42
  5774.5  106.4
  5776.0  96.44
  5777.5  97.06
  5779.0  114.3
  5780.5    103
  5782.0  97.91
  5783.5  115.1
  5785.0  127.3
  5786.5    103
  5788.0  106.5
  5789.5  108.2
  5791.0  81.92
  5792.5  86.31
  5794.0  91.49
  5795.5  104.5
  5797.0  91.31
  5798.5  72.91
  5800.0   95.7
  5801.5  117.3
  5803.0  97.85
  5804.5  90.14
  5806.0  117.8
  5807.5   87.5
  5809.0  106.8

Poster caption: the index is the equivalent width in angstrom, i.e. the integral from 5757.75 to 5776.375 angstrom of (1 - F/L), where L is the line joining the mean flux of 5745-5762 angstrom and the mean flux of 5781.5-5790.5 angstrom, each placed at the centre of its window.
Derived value 1.60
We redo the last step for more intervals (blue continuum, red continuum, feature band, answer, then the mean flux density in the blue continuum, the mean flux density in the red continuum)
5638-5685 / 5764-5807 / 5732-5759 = -0.85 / 102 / 100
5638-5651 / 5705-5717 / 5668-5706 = 0.92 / 105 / 102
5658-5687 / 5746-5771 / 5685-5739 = 1.10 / 103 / 103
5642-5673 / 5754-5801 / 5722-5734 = 0.19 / 103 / 99.7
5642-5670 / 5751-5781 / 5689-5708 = 0.43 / 103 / 101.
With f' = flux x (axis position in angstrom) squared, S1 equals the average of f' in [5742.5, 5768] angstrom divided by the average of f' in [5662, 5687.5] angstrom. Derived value 1.05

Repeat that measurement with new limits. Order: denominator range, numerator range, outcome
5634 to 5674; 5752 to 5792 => 1.04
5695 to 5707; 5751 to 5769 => 1.06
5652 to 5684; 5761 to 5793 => 1.02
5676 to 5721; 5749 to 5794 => 1.04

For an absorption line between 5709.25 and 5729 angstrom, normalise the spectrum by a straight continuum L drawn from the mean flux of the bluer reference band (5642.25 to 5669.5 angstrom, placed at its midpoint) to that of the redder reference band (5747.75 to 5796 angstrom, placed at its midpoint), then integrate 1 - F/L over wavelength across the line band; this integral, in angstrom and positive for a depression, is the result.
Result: 0.5 angstrom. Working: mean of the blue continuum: 104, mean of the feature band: 100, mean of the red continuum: 102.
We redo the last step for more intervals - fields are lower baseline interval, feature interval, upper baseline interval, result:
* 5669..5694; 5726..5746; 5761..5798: 0.0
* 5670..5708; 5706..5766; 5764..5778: -1.5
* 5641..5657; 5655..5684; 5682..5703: 0.0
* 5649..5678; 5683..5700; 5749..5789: 0.4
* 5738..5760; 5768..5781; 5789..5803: -0.3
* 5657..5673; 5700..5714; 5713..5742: -0.3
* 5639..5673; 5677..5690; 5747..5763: 0.5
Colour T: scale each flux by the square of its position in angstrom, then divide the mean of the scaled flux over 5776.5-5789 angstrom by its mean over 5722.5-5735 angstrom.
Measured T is 1.09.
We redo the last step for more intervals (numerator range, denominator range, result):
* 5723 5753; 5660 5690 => 1.05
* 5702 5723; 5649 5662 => 0.98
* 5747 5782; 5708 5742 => 1.03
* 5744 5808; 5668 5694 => 1.03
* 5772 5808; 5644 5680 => 1.02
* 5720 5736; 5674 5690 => 1.03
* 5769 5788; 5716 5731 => 1.10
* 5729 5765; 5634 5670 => 1.04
